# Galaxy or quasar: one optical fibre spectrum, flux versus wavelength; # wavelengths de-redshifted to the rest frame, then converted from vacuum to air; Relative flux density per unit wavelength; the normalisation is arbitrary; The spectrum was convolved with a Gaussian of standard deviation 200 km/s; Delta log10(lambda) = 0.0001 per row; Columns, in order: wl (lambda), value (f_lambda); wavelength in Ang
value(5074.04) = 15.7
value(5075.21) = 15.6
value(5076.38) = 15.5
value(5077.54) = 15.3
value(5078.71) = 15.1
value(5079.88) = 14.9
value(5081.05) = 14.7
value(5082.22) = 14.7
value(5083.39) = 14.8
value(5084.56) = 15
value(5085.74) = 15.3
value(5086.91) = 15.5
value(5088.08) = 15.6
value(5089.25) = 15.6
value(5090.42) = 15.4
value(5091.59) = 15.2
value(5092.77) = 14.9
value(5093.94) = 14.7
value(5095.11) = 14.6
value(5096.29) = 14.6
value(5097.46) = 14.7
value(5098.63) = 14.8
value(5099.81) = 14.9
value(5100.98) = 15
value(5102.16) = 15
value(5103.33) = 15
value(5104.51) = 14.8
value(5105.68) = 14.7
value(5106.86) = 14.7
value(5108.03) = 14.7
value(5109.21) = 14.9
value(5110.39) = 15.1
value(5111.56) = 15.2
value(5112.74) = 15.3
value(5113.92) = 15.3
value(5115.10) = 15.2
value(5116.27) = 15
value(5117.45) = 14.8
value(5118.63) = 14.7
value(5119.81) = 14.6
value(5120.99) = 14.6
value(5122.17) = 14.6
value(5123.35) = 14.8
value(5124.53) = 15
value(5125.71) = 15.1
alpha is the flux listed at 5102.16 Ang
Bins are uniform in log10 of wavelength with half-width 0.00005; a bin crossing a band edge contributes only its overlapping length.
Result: 15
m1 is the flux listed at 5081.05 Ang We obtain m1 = 14.7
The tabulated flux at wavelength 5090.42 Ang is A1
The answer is 15.4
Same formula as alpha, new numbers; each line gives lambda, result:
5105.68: 14.7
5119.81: 14.6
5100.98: 15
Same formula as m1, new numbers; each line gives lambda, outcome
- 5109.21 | 14.9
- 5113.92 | 15.3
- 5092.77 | 14.9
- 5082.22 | 14.7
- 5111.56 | 15.2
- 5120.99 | 14.6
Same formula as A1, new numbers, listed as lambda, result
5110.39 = 15.1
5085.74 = 15.3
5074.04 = 15.7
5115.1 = 15.2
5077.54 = 15.3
